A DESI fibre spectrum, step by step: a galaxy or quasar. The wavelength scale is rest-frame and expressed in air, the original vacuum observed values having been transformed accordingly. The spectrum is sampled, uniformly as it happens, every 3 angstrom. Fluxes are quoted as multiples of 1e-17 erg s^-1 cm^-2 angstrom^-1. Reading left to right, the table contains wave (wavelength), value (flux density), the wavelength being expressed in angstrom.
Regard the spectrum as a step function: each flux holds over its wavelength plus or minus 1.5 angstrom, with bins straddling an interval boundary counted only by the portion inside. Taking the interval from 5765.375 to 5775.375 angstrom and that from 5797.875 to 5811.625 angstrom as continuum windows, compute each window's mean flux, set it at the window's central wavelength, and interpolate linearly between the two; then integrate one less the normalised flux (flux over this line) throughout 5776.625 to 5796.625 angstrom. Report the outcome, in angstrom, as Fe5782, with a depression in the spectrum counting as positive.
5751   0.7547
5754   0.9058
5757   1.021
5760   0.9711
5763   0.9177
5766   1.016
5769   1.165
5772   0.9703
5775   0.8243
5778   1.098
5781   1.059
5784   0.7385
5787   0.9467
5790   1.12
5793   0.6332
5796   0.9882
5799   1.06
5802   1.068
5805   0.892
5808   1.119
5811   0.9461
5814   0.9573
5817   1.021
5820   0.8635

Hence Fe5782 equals 1.5 angstrom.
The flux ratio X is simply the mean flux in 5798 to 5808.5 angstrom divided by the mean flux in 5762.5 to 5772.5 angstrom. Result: 1.0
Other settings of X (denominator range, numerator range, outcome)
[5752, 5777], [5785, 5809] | 1.00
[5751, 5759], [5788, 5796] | 0.98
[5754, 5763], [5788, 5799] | 0.97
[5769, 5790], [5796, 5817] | 1.04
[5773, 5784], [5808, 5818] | 1.04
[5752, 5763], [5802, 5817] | 1.04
